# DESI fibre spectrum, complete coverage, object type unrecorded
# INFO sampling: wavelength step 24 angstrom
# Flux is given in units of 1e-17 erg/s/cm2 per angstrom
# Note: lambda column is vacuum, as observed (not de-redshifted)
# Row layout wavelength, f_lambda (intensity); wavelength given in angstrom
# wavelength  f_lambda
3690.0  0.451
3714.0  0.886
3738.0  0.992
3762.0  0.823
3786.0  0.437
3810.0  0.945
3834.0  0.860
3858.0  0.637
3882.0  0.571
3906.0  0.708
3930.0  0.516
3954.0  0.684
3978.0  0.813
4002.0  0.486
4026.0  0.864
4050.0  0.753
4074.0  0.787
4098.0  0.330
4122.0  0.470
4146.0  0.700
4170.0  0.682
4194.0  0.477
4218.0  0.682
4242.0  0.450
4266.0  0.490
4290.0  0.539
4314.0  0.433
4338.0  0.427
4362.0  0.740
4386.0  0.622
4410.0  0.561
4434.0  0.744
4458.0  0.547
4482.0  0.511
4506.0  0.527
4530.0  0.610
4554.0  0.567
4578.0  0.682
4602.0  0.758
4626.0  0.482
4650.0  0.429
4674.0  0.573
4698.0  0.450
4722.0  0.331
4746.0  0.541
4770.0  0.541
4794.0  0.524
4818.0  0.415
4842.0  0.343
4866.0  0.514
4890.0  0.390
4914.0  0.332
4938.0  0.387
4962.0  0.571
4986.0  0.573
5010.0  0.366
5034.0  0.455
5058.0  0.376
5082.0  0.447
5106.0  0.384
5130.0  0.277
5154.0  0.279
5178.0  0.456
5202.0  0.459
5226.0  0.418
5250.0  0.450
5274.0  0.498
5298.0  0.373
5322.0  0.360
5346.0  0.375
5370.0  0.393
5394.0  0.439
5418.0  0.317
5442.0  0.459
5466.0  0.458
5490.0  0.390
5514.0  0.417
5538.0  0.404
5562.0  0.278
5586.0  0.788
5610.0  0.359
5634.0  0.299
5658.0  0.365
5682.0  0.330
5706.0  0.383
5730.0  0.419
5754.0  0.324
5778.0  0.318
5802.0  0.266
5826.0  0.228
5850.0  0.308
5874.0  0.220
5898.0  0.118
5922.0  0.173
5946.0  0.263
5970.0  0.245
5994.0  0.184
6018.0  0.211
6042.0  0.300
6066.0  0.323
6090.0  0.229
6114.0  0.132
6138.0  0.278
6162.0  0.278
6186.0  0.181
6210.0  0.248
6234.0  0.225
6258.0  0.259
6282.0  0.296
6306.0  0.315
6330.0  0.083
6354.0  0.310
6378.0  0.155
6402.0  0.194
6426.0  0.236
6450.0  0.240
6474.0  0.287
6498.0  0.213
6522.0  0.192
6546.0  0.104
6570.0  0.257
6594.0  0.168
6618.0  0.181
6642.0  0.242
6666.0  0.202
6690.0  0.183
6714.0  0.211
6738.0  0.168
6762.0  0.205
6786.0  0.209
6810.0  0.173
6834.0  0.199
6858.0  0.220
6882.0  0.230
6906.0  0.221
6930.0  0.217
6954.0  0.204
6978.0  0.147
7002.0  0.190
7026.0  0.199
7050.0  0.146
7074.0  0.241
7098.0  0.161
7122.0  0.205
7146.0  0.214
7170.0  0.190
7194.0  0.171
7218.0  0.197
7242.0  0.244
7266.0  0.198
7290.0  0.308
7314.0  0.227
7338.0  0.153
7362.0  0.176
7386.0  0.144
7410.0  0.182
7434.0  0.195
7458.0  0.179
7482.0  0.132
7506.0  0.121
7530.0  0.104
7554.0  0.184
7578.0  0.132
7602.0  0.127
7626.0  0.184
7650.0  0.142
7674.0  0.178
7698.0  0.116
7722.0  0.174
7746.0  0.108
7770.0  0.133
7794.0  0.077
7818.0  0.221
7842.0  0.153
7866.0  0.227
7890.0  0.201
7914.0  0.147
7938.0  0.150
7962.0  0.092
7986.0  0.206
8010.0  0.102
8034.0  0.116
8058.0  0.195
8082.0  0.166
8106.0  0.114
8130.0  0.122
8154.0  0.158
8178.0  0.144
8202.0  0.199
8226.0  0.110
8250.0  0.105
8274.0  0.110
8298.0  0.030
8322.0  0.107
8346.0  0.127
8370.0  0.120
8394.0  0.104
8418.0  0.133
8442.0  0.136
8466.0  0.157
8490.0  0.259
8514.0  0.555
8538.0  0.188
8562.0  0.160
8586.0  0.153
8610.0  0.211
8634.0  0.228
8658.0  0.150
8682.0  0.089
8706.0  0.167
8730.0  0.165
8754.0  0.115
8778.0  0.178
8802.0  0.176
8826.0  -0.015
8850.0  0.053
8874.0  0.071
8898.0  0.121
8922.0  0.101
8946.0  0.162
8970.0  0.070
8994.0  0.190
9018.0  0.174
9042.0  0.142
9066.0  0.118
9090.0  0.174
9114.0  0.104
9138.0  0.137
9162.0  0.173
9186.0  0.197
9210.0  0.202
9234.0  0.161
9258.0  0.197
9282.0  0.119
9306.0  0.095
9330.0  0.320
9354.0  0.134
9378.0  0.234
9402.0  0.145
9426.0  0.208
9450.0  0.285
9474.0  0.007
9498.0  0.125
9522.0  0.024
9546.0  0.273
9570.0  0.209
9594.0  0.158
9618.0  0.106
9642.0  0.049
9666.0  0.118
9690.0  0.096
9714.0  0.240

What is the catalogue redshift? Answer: 1.281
